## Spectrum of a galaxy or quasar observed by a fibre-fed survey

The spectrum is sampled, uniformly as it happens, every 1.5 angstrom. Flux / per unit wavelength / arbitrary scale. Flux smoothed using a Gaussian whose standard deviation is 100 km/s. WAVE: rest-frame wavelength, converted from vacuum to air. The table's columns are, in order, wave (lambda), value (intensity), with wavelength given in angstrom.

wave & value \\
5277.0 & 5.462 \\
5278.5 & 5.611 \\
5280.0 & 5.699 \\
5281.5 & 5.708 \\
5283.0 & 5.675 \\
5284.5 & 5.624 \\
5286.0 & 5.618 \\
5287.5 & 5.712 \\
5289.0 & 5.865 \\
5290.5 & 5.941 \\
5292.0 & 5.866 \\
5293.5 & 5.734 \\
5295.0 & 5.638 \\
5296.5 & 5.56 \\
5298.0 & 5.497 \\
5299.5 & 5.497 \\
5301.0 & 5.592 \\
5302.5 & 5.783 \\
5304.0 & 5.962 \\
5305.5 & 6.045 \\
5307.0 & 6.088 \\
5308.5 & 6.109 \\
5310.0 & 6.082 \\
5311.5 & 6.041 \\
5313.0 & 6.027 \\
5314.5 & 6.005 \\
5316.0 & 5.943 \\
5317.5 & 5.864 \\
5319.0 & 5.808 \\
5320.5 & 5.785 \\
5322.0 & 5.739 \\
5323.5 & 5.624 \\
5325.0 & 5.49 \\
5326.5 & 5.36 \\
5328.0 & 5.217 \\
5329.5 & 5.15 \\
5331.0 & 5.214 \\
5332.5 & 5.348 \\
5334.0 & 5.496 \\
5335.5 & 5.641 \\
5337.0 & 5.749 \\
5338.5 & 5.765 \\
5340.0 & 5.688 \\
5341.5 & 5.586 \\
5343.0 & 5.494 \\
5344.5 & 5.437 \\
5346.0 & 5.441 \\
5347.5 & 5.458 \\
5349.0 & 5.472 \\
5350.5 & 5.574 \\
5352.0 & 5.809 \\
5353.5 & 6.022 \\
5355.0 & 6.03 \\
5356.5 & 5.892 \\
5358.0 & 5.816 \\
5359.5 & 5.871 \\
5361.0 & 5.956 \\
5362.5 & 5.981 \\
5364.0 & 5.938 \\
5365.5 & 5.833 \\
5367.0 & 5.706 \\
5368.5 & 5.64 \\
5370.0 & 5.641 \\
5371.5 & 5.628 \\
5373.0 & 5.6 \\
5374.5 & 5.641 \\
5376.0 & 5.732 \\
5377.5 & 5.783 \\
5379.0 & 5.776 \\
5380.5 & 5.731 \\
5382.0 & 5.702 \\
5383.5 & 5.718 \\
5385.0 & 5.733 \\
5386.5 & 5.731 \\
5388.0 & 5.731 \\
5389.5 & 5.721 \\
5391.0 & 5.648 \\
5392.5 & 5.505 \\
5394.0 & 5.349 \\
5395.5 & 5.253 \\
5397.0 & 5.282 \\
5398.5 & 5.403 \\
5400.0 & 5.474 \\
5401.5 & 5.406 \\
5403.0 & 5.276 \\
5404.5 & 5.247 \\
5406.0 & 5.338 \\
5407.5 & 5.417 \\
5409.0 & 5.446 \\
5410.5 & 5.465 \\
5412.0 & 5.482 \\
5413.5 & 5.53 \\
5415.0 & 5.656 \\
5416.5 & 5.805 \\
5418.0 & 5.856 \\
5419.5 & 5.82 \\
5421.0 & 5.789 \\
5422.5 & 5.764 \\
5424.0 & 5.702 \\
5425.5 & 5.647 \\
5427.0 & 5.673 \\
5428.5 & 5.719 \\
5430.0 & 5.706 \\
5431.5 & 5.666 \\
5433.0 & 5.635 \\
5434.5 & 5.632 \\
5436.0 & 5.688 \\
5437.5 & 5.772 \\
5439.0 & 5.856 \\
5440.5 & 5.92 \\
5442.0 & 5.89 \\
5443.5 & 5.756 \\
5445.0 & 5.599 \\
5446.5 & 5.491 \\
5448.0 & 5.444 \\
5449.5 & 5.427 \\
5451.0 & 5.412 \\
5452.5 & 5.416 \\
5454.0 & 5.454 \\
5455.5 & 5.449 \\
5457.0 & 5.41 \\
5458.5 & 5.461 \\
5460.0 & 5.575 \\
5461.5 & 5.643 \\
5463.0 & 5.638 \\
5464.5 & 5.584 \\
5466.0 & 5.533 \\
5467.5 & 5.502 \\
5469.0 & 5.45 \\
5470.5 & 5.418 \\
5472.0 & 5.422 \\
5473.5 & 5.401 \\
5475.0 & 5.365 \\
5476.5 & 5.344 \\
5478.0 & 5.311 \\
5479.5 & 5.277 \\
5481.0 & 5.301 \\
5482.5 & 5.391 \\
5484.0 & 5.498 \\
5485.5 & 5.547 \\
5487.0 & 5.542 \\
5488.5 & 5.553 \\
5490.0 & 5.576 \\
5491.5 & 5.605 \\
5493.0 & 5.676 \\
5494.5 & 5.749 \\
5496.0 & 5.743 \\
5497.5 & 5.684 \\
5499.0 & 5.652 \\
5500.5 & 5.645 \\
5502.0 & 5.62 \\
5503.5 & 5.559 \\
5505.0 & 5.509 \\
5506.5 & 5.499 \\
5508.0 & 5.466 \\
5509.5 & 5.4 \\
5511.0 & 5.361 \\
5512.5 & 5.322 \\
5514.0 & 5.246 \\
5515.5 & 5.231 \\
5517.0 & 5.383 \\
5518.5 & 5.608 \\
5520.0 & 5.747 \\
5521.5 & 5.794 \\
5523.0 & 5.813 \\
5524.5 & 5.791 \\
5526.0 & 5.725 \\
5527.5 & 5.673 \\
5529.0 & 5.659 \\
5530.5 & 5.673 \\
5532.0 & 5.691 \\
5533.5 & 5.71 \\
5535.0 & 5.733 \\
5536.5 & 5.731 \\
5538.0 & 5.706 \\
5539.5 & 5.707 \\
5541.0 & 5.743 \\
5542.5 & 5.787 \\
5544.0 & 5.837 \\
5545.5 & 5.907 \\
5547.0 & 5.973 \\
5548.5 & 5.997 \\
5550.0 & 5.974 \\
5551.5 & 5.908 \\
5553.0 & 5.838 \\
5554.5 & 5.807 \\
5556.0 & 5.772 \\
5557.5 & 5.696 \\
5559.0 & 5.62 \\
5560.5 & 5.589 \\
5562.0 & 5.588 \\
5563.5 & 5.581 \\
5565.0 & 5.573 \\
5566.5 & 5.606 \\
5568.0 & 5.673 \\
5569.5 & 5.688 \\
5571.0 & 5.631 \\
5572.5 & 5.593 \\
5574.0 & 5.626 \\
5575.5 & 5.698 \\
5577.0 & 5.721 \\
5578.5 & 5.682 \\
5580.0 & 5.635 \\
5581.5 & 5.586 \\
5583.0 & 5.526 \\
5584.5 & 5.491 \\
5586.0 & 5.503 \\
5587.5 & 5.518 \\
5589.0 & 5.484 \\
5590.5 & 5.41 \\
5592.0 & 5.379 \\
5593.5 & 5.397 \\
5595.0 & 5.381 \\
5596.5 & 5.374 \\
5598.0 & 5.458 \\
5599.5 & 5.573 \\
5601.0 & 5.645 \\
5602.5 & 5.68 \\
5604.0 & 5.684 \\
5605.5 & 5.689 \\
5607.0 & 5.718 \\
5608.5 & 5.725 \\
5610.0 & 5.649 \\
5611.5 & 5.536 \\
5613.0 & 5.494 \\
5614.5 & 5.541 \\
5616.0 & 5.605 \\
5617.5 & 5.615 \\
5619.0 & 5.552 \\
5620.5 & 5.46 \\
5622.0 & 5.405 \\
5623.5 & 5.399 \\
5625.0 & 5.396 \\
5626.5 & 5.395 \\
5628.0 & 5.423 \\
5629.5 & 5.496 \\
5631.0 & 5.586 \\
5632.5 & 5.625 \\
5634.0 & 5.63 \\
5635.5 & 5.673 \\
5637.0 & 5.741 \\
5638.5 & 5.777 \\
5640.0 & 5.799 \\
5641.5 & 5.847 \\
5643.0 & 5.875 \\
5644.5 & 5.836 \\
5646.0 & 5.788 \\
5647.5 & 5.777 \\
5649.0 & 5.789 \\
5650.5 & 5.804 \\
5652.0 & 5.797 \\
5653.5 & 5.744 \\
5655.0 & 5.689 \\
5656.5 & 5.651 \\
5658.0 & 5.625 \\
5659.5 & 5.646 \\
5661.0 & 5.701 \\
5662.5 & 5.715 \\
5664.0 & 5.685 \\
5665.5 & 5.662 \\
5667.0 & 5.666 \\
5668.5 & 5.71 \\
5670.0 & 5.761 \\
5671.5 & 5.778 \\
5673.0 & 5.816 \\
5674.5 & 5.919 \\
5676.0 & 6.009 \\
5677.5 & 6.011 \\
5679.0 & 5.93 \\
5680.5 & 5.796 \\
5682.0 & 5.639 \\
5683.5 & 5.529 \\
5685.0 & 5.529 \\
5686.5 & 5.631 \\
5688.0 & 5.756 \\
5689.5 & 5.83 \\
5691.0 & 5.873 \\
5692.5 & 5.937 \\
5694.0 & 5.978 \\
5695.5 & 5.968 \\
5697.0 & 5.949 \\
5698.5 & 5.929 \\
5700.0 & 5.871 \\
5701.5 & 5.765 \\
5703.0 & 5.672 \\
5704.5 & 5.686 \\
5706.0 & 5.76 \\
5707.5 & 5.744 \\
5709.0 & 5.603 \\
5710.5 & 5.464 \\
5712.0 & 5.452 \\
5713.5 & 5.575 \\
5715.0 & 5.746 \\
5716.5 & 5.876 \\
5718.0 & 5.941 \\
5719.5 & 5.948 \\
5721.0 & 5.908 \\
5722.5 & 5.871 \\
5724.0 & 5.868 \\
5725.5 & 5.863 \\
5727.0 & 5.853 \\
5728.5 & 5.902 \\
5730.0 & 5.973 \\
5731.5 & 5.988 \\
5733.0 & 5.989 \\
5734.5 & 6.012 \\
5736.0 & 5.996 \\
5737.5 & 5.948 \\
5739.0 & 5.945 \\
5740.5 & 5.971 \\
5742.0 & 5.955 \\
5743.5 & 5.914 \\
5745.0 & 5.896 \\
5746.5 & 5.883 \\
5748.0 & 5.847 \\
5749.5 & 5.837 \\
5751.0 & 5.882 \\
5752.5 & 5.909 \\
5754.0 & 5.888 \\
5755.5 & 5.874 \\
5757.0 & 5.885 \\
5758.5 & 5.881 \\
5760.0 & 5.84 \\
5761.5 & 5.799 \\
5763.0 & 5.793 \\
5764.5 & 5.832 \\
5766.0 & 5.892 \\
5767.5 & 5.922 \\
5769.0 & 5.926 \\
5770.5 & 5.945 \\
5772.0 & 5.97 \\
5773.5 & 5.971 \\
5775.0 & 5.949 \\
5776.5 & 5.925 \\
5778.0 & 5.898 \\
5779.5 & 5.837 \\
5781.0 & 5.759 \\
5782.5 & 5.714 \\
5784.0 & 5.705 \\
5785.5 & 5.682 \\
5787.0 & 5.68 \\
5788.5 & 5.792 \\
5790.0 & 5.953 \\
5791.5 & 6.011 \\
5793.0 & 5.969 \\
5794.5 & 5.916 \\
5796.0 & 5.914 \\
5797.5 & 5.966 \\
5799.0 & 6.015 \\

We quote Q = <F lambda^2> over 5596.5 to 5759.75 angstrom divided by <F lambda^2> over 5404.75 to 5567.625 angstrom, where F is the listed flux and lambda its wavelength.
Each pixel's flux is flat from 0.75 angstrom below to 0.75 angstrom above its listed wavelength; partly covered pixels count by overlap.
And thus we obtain 1.1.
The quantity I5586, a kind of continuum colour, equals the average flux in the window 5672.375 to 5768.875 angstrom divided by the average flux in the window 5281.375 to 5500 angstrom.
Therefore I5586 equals 1.0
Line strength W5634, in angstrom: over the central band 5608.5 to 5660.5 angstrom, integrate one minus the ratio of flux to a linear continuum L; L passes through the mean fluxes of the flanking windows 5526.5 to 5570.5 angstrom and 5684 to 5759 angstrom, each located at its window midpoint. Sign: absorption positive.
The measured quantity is 1.4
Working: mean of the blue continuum 5.74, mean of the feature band 5.64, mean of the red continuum 5.84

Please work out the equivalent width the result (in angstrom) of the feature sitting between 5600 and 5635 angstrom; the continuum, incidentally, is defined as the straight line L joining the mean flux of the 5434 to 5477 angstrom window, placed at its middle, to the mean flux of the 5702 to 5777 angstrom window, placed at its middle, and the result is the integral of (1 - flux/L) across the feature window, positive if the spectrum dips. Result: 1.0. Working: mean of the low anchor 5.55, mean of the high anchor 5.86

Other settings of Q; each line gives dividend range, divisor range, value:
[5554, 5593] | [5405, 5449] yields 1.04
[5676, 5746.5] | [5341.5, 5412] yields 1.17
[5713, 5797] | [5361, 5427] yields 1.19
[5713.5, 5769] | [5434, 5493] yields 1.18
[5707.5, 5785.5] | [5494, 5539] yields 1.13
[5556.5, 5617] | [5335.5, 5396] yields 1.06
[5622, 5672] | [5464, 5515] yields 1.09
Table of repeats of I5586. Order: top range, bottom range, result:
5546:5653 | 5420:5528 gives 1.01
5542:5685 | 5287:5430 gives 1.00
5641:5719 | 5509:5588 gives 1.02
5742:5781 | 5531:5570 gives 1.02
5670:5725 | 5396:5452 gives 1.04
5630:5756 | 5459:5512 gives 1.05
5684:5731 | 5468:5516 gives 1.06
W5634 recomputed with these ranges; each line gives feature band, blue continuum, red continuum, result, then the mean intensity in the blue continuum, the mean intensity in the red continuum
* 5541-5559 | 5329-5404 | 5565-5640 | -0.86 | 5.63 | 5.57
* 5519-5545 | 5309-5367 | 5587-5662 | -0.45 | 5.7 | 5.61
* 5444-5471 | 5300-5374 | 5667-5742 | 1.21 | 5.72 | 5.83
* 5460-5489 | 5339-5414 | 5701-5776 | 1.14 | 5.62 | 5.86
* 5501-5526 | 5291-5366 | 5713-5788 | 1.13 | 5.72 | 5.88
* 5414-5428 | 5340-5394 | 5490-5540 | -0.17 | 5.71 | 5.61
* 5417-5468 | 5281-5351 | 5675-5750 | 0.86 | 5.68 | 5.84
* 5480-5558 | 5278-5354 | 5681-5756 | 1.53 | 5.69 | 5.83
